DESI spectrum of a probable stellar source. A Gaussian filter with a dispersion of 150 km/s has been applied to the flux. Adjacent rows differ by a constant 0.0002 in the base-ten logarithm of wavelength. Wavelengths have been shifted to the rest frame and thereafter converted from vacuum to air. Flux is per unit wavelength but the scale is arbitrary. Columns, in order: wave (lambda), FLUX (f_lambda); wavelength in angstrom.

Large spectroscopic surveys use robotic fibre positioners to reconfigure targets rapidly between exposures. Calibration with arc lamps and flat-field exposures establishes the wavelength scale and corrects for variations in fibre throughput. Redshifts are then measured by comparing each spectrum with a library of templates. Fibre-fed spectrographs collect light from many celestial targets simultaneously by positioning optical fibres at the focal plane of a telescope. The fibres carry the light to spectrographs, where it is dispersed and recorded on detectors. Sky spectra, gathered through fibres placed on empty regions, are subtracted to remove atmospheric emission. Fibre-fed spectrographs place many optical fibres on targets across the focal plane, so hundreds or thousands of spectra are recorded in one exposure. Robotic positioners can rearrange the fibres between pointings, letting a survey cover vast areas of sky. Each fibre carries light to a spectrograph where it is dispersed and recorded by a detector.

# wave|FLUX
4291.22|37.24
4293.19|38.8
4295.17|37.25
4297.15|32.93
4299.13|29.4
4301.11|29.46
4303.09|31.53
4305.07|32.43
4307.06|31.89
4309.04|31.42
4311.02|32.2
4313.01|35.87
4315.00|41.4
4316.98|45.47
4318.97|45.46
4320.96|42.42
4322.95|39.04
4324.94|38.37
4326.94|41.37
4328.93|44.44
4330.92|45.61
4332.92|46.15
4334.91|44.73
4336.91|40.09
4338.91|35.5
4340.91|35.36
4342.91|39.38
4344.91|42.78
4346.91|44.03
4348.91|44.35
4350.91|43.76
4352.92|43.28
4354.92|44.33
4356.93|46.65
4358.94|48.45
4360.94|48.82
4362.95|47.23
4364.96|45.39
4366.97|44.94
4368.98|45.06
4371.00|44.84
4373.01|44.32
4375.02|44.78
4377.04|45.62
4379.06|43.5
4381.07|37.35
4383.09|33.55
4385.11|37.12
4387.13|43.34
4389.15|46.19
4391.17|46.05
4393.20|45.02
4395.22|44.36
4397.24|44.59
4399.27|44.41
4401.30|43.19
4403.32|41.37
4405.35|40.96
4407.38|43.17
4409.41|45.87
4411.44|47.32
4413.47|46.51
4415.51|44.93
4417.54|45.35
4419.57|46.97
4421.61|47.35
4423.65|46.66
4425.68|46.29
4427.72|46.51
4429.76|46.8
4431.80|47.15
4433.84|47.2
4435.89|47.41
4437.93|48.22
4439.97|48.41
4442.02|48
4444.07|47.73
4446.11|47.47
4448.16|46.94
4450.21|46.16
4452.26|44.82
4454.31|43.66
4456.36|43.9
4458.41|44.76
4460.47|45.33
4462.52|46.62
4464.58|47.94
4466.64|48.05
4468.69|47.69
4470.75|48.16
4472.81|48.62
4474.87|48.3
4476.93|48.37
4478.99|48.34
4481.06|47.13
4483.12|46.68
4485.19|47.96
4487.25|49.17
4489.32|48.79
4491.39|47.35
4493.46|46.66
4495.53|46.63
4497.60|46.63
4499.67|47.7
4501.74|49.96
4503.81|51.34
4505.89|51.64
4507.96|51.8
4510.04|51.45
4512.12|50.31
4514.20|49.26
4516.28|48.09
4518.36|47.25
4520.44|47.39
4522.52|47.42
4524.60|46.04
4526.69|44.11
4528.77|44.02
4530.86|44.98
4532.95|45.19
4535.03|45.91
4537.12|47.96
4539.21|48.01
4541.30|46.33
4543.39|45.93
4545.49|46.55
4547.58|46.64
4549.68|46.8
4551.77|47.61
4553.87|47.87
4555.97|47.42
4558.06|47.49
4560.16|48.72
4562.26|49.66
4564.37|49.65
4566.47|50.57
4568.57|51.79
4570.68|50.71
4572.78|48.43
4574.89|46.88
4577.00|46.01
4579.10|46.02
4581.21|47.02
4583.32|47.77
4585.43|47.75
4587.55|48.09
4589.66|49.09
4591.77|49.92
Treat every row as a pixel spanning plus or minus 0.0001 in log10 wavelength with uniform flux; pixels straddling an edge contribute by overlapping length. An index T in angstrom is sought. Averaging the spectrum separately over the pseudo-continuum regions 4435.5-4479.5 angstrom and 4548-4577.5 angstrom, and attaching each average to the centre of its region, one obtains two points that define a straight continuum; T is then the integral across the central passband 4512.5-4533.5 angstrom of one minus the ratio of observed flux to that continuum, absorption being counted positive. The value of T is 0.6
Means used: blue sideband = 47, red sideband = 48.5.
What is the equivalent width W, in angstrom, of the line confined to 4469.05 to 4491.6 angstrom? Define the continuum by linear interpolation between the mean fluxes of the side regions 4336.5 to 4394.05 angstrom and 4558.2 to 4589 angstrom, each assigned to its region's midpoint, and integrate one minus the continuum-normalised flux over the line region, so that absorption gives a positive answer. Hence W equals -1.0 angstrom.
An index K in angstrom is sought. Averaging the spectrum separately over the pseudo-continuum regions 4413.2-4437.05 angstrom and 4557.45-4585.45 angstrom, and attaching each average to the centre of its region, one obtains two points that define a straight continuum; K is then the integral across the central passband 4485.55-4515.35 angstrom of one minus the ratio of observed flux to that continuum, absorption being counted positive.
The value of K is -1.0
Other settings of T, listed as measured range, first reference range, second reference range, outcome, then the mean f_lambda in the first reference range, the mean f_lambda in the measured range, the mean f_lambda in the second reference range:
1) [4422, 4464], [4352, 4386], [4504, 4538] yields -0.71 angstrom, 43.9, 46.5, 47.8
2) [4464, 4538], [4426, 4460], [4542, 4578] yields -0.89 angstrom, 46.5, 47.9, 48.1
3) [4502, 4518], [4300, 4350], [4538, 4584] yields -1.51 angstrom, 39.2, 50.4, 47.9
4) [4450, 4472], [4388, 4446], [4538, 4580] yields 0.19 angstrom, 45.9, 46.1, 48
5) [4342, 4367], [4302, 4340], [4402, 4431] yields -2.11 angstrom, 39.2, 44.9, 45.4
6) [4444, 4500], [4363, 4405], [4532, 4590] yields -1.86 angstrom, 43.3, 47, 47.8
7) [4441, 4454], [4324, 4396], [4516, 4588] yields -0.45 angstrom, 43.2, 46.7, 47.4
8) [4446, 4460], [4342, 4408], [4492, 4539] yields 0.22 angstrom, 43.7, 45.2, 47.8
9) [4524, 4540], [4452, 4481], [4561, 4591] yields 0.71 angstrom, 46.8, 45.7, 48.5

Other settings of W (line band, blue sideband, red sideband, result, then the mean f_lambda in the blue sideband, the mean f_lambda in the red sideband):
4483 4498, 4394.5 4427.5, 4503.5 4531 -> 0.0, 45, 48.2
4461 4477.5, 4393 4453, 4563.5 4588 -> -0.4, 45.9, 48.4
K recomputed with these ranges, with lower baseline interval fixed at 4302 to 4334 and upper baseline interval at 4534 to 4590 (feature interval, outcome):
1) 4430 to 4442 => -1.20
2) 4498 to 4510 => -1.20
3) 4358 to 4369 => -1.64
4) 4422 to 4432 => -0.86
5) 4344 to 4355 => -0.96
